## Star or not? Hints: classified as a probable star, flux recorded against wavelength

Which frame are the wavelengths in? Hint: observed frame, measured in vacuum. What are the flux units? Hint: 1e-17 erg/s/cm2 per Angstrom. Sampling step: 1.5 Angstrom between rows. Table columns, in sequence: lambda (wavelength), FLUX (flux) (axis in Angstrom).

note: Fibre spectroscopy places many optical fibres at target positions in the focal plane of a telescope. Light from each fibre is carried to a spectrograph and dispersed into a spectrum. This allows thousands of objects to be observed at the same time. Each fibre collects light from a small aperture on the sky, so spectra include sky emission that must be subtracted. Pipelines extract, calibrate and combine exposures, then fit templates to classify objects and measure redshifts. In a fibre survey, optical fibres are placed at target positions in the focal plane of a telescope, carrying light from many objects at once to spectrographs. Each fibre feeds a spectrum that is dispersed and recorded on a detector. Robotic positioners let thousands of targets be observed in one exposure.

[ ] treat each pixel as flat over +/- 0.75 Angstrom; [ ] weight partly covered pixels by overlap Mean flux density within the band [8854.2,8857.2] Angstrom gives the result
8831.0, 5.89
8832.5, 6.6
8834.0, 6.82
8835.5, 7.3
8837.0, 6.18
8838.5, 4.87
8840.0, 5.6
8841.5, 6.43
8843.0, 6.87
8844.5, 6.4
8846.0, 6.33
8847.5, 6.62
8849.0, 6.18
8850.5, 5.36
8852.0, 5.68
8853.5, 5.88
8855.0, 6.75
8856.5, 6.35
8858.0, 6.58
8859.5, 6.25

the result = 6.54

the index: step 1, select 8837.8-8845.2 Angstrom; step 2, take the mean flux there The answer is 6.04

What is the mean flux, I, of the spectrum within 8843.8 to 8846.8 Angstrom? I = 6.37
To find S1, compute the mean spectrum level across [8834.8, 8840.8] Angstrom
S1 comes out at 5.98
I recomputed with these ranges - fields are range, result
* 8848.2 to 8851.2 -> 5.79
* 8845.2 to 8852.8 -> 6.04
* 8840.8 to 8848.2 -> 6.53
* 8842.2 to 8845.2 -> 6.64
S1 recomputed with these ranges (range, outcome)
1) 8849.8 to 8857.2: 6.01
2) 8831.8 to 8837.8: 6.71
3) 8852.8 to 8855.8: 6.32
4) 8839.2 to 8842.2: 5.99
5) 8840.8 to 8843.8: 6.65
